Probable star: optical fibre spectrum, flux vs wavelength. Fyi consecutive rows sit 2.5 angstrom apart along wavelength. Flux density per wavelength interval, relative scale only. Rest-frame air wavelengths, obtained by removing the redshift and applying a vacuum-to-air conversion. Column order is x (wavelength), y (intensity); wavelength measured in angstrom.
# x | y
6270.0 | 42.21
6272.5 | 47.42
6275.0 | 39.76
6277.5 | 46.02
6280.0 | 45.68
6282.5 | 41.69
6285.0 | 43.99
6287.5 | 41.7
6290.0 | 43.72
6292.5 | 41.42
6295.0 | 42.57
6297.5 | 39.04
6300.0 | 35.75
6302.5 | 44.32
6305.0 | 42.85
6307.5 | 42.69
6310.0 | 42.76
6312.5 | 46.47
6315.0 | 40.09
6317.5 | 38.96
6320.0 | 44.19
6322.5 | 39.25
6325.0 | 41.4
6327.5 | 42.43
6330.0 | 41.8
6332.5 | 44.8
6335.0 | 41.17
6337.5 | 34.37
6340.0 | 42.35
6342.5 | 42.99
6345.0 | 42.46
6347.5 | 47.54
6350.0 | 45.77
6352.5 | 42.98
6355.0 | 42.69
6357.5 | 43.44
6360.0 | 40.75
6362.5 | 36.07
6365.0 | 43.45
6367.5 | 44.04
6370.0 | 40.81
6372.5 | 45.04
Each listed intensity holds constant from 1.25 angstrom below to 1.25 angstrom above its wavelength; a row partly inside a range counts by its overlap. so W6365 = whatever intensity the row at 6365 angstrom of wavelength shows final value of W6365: 43.45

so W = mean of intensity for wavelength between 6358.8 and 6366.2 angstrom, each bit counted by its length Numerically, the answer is 40.1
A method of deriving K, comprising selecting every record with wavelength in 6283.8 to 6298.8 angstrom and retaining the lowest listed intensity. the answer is 39.04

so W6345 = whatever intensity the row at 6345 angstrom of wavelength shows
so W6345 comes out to 42.46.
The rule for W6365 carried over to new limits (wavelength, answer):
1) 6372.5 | 45.04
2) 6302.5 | 44.32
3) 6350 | 45.77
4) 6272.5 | 47.42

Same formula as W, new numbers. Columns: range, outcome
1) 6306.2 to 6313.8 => 43.9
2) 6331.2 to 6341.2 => 40.7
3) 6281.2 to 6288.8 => 42.5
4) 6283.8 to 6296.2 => 42.7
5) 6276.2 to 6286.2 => 44.3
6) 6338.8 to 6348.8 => 43.9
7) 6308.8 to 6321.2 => 42.5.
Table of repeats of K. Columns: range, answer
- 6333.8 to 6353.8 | 34.37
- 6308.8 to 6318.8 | 38.96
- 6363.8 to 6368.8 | 43.45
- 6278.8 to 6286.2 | 41.69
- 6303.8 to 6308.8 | 42.69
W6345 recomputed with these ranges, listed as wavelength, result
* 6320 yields 44.19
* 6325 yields 41.4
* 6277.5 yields 46.02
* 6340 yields 42.35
